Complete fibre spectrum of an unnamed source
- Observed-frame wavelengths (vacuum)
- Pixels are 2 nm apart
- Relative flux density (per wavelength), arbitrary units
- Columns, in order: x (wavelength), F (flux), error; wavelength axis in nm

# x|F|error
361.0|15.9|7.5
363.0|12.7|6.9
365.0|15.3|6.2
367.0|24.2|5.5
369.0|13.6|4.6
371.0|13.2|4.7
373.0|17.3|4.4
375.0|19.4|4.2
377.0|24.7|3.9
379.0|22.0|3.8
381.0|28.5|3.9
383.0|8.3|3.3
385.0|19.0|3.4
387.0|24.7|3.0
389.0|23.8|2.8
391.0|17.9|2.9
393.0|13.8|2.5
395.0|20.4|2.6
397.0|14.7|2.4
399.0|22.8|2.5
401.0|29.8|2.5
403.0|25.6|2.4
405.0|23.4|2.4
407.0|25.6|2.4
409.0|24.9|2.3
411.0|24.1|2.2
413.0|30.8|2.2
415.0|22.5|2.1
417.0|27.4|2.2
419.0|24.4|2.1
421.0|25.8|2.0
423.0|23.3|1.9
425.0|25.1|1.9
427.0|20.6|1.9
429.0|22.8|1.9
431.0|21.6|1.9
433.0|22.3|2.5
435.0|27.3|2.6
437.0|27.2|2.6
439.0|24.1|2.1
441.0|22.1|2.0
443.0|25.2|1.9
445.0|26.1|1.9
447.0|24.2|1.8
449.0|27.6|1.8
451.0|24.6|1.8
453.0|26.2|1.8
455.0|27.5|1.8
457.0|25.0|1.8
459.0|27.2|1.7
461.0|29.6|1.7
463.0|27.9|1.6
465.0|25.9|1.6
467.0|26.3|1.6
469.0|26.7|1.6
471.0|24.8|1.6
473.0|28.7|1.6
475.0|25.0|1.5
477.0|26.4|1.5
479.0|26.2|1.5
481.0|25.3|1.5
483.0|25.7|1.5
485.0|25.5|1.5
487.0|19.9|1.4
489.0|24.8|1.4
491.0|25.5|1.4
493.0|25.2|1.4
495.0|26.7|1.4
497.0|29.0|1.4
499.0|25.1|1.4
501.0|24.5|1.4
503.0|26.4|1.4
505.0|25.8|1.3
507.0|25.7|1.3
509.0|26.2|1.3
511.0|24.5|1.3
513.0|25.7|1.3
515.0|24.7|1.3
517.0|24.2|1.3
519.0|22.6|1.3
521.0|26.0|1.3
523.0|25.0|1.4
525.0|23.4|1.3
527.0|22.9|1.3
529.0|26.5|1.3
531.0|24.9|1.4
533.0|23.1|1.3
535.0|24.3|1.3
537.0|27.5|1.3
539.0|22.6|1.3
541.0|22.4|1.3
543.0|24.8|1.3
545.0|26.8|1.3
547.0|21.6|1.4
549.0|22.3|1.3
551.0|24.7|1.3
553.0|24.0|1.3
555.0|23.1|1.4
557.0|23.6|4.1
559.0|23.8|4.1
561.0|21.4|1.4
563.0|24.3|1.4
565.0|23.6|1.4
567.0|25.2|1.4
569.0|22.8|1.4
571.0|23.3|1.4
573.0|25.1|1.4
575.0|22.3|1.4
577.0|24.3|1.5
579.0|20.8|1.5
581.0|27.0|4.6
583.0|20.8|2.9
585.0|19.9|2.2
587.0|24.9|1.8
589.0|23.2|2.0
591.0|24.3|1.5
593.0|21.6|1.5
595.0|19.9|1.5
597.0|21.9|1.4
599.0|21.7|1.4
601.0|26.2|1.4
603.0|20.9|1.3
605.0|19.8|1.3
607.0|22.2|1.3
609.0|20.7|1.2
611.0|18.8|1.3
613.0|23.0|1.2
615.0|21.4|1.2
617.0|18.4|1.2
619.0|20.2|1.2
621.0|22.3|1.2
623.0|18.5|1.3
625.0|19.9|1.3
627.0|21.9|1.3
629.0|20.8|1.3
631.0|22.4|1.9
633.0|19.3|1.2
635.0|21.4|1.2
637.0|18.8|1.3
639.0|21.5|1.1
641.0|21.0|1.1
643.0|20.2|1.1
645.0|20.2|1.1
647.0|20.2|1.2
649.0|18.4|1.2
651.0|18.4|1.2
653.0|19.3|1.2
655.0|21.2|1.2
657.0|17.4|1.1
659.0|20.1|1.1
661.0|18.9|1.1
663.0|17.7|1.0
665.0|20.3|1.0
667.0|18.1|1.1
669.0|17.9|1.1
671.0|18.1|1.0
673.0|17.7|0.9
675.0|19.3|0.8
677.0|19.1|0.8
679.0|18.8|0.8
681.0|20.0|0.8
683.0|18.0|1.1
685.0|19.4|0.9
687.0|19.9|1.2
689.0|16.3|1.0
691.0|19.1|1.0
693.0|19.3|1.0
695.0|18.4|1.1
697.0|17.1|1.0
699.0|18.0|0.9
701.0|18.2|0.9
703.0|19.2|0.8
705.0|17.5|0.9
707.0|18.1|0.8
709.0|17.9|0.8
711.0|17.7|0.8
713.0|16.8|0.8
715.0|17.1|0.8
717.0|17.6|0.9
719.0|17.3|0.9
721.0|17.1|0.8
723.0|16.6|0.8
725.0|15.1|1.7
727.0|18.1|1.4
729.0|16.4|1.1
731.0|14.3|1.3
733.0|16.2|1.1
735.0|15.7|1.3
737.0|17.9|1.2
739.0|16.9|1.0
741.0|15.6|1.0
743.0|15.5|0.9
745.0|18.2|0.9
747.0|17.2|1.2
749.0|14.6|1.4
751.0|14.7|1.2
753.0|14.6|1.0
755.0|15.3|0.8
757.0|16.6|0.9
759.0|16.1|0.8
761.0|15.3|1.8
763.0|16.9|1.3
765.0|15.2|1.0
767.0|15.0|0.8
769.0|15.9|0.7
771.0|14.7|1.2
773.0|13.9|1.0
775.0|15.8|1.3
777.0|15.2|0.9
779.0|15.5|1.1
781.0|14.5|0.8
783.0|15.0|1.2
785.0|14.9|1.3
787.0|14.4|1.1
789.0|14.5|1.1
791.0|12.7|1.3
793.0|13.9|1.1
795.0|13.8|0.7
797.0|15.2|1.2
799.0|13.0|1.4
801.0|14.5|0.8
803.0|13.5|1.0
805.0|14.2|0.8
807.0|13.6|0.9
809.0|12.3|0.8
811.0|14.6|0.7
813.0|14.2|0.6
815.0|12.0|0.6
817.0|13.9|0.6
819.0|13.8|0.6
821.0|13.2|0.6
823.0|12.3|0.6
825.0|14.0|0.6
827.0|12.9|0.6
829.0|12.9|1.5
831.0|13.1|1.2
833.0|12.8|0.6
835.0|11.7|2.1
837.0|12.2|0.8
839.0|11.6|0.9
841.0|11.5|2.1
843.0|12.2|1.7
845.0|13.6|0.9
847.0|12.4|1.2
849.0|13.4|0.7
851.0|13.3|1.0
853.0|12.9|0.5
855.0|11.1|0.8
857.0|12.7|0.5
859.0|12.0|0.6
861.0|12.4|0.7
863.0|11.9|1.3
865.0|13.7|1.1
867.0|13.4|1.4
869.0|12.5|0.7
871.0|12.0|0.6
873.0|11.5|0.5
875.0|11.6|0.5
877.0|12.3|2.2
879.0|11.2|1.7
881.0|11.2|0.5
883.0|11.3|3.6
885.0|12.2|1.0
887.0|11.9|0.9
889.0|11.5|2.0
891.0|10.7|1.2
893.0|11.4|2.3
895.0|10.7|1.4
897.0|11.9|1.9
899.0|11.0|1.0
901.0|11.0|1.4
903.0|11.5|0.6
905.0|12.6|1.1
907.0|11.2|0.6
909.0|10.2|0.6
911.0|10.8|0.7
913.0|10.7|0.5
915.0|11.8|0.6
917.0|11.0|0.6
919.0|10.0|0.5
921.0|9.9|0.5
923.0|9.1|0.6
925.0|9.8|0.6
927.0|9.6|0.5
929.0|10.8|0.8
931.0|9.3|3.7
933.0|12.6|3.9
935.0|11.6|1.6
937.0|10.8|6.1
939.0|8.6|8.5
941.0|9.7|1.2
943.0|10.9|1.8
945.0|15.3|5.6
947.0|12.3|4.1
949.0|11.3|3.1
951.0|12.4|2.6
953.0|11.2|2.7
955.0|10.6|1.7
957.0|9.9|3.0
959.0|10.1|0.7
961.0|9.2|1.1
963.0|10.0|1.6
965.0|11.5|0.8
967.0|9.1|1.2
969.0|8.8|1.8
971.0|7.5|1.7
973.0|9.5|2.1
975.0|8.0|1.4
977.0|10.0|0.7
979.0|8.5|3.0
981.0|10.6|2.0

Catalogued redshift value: 0.00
